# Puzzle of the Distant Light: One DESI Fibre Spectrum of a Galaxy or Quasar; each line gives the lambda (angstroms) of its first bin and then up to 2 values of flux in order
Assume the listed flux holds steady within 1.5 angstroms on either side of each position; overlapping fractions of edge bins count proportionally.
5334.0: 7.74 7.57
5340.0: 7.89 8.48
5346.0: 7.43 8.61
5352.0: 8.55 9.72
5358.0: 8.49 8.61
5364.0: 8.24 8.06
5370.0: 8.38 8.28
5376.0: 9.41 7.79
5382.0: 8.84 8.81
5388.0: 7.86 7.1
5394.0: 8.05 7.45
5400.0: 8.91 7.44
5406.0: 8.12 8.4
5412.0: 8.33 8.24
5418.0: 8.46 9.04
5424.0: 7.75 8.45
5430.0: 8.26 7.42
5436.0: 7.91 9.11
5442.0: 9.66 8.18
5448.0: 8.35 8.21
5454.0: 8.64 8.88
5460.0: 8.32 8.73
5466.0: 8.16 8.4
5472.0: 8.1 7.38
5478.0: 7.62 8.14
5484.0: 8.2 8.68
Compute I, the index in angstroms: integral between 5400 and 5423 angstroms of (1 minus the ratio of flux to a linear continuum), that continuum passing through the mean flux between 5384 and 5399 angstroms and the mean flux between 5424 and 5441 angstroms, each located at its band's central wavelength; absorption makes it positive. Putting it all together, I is -0.8 angstroms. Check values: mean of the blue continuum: 7.86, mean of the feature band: 8.32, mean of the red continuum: 8.23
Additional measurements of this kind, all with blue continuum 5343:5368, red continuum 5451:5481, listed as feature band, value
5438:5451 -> -0.7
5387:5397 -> 0.9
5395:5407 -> 0.6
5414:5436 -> 0.3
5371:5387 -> -0.3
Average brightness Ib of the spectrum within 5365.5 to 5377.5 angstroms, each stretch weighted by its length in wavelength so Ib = 8.53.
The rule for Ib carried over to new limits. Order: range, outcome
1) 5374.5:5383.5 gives 8.68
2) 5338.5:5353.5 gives 8.19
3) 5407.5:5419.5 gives 8.36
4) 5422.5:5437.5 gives 7.96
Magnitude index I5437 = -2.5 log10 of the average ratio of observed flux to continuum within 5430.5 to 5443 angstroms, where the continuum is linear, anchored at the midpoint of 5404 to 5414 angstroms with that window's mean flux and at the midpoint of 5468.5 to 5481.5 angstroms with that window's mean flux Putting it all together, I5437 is -0.05 mag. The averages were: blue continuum 8.24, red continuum 7.88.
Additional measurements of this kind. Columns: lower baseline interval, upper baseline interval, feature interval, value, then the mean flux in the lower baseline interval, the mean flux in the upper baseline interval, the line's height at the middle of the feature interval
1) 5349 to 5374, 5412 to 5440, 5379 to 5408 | 0.048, 8.55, 8.28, 8.42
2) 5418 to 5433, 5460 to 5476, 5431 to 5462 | -0.030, 8.29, 8.19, 8.24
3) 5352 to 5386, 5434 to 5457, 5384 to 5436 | 0.062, 8.6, 8.57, 8.59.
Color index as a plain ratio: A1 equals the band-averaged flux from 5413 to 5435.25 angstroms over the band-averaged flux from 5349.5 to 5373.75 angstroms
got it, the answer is 0.96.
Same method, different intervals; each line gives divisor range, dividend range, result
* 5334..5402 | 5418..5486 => 1.01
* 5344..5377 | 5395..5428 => 0.97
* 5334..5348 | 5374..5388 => 1.10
